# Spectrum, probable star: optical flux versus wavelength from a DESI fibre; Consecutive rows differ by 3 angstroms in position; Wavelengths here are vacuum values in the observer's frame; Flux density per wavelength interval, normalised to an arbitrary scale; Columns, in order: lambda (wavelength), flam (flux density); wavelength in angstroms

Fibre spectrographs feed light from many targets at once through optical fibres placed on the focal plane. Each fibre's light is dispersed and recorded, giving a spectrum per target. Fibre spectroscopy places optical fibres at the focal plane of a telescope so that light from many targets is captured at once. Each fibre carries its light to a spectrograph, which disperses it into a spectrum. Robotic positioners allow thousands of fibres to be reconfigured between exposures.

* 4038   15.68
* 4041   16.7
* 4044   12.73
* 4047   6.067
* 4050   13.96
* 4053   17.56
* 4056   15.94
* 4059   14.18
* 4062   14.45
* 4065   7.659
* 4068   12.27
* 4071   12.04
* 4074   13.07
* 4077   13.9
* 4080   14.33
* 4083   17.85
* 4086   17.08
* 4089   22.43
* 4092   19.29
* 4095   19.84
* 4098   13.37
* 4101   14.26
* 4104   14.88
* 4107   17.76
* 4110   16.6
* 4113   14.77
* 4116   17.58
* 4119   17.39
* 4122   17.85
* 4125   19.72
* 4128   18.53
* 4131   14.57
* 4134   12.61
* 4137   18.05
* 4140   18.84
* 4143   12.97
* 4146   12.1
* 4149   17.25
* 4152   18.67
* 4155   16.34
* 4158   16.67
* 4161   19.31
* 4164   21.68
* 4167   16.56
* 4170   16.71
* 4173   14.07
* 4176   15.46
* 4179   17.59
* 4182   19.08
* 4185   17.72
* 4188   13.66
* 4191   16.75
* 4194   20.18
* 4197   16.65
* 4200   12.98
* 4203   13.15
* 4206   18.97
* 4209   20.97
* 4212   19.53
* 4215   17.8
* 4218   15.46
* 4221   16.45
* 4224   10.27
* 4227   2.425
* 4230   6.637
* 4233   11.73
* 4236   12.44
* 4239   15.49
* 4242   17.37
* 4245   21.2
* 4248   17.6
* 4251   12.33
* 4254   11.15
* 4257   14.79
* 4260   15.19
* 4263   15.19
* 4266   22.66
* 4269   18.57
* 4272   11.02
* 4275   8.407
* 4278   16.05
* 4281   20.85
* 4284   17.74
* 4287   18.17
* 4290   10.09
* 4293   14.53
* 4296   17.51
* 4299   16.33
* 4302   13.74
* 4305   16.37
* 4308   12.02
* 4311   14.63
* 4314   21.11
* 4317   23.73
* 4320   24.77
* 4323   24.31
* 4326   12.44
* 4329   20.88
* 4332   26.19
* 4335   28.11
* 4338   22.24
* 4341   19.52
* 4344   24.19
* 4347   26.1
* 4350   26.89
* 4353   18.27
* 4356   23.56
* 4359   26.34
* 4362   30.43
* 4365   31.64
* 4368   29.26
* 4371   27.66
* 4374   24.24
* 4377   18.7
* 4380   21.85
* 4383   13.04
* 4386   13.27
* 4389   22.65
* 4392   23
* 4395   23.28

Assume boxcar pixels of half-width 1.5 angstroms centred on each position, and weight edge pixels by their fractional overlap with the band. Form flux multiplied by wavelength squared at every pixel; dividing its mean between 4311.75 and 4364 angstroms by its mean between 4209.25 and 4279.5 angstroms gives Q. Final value 1.7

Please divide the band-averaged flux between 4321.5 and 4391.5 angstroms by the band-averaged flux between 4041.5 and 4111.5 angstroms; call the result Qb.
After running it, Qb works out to 1.6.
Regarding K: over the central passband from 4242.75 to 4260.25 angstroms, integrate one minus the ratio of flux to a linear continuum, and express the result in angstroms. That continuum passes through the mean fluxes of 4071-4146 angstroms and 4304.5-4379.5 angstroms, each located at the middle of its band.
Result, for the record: 4.2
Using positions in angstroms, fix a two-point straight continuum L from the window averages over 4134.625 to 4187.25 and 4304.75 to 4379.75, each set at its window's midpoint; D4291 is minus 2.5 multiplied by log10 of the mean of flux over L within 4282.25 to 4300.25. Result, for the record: 0.325 mag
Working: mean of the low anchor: 16.9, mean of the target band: 15.8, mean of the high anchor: 23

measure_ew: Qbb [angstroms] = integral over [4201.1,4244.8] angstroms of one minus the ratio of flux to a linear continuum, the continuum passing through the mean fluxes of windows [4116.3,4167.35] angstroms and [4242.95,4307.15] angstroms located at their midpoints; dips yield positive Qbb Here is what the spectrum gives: 4.91 angstroms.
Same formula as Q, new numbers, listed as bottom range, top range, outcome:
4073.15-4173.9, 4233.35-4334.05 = 1.09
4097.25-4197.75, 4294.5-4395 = 1.43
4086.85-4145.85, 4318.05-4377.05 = 1.62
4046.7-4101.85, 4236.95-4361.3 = 1.39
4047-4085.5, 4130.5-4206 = 1.26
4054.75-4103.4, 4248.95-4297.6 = 1.11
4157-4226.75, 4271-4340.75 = 1.14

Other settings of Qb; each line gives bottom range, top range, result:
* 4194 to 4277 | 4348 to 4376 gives 1.78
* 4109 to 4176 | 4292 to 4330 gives 1.07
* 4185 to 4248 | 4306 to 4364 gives 1.48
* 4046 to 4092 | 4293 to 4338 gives 1.34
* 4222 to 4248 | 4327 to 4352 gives 1.90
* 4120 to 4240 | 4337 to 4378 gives 1.58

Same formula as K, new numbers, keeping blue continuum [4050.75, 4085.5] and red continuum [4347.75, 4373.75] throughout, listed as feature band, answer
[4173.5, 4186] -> 1.1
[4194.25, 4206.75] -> 2.5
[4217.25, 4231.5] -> 7.4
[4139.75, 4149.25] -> 1.5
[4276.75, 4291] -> 4.0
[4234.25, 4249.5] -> 3.4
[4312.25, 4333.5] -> 2.7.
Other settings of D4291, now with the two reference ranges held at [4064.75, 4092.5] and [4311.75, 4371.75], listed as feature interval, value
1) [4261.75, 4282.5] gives 0.33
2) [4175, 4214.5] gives 0.12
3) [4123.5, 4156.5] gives 0.06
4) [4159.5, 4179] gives 0.06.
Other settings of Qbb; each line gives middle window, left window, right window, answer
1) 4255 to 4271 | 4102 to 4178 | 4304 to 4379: 2.8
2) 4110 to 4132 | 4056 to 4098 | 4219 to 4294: -3.3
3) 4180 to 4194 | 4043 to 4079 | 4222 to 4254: -4.9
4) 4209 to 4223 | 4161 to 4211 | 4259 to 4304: -0.6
